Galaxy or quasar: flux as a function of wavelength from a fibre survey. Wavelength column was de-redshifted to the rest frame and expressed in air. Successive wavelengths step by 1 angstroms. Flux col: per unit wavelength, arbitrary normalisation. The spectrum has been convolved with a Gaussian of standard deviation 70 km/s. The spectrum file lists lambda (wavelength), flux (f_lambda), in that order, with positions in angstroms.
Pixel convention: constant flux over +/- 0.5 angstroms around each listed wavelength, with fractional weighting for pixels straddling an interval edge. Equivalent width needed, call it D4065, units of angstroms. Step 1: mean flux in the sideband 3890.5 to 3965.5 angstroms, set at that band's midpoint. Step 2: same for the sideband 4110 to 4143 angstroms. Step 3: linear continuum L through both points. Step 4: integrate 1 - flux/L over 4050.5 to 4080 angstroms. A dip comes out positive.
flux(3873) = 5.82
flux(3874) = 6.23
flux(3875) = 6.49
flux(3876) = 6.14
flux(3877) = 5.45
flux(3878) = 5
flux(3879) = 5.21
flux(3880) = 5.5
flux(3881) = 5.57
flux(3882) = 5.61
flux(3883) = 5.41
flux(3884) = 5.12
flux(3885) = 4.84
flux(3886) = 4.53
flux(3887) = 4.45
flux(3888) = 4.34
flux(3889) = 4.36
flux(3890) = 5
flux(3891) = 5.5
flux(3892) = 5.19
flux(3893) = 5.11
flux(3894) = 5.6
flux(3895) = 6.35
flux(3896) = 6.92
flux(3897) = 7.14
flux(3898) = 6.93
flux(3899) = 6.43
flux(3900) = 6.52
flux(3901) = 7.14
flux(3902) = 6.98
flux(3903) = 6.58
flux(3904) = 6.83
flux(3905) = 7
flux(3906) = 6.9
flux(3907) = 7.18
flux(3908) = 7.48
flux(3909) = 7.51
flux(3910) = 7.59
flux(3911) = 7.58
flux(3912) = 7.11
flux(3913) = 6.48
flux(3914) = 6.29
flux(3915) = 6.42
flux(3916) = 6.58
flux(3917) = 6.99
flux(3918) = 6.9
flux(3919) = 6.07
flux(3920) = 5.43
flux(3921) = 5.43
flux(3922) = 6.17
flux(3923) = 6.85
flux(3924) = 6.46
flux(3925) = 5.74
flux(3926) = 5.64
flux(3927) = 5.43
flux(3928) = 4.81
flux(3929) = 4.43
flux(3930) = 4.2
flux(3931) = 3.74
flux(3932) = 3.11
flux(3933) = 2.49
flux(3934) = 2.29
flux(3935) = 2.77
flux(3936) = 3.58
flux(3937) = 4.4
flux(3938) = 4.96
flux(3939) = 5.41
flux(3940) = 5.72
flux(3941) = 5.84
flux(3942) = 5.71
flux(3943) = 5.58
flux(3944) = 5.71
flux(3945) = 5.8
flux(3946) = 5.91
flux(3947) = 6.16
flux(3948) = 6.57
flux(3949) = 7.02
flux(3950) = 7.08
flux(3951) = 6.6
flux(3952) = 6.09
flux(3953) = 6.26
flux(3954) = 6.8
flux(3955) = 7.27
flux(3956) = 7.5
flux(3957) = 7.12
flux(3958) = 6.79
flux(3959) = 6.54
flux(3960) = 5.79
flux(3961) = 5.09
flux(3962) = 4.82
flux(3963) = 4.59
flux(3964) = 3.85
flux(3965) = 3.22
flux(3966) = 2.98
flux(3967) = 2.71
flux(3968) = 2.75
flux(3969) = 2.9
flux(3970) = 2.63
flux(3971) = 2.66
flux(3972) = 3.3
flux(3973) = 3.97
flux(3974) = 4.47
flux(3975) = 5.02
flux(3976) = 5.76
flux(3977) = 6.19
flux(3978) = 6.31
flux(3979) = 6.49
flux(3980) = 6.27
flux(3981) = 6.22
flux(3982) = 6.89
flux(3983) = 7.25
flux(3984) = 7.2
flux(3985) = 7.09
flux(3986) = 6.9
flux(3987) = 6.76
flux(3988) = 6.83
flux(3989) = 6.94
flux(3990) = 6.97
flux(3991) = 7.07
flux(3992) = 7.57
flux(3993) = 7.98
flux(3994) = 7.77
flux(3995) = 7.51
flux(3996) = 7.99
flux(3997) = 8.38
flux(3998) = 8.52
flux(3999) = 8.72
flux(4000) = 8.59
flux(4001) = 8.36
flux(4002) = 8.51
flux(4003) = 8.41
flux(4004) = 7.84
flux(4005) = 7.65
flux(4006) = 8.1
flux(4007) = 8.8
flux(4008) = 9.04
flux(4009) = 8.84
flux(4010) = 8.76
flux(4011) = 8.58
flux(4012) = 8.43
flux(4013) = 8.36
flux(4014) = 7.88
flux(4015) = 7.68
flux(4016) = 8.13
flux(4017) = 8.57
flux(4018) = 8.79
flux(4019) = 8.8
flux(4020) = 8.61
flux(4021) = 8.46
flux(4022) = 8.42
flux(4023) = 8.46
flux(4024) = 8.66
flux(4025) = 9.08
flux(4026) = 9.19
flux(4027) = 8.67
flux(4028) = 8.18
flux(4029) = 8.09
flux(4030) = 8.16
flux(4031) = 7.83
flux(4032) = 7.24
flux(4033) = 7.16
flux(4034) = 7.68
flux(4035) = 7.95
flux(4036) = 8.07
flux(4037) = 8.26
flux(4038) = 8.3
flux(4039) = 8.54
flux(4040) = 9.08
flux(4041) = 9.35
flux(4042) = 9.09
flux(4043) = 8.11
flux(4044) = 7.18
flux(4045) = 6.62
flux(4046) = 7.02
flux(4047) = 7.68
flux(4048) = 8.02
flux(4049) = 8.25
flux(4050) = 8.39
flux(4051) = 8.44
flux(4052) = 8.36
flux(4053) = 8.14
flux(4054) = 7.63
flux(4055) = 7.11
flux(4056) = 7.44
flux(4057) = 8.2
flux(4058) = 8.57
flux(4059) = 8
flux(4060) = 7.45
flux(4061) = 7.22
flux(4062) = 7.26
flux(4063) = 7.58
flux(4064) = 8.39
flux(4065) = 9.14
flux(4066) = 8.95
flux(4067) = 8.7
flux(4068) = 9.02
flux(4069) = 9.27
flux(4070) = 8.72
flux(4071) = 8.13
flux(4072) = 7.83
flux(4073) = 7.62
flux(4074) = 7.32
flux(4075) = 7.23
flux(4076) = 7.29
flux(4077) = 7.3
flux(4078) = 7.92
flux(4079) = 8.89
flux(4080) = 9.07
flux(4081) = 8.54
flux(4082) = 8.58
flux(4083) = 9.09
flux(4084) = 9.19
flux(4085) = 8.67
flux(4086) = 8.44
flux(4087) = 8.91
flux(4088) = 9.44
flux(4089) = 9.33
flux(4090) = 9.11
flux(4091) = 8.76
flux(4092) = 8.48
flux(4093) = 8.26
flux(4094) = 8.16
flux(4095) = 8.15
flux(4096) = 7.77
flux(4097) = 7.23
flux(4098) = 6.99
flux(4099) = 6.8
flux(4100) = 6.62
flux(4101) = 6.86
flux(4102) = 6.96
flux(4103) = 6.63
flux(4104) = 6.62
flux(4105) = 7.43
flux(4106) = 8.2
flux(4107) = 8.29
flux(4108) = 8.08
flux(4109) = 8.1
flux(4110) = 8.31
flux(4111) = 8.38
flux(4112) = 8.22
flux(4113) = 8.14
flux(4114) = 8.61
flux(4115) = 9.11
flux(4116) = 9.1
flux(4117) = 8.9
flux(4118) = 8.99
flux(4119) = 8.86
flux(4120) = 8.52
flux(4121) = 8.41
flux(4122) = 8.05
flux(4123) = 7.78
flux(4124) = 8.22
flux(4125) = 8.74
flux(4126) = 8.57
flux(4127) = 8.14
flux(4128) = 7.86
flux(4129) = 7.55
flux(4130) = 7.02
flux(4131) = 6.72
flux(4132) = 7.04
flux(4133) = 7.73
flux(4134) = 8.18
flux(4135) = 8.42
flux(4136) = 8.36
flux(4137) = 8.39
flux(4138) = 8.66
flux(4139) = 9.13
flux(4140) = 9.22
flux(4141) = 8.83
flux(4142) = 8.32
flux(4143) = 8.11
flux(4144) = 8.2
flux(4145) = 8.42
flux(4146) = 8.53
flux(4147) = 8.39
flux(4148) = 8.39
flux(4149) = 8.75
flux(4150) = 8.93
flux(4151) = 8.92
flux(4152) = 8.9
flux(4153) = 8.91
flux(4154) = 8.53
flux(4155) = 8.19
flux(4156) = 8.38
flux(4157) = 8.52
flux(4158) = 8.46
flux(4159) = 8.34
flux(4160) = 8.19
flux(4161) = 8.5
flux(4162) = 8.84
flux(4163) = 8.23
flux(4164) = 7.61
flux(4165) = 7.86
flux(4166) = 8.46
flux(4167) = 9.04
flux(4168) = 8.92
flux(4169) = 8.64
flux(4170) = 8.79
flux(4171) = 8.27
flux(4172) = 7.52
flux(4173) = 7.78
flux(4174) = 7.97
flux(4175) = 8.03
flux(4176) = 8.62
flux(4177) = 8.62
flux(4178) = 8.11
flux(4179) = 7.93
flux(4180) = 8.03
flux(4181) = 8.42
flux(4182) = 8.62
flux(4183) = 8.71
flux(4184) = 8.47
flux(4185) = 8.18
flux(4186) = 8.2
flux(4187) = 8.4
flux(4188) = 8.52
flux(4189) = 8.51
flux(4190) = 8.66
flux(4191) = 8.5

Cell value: -1.9 angstroms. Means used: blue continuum 5.89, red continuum 8.31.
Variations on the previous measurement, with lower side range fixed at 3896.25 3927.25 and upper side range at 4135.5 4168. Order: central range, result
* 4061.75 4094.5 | -2.1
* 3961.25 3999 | 7.5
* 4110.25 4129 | -0.4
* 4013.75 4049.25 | -2.9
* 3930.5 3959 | 5.7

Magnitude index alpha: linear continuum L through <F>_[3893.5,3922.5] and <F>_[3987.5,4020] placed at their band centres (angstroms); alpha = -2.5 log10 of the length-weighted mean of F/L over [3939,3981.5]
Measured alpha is 0.36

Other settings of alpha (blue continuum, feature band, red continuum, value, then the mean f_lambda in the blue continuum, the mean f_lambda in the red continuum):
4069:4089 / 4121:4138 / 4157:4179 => 0.051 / 8.37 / 8.32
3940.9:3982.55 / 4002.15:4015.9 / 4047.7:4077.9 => -0.248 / 5.41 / 8.03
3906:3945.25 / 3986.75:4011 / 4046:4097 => -0.158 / 5.6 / 8.25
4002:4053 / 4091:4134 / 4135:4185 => 0.060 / 8.27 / 8.45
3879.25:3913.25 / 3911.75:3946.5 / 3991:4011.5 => 0.263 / 6.13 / 8.27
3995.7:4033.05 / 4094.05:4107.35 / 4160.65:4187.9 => 0.148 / 8.38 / 8.33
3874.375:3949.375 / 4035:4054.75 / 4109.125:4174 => -0.122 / 5.73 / 8.37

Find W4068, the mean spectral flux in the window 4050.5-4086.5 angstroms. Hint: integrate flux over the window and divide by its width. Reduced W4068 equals 8.19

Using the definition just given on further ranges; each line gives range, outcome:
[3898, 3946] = 5.81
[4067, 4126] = 8.21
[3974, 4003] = 7.19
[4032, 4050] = 8.01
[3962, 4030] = 7.02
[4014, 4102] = 8.17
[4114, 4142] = 8.32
